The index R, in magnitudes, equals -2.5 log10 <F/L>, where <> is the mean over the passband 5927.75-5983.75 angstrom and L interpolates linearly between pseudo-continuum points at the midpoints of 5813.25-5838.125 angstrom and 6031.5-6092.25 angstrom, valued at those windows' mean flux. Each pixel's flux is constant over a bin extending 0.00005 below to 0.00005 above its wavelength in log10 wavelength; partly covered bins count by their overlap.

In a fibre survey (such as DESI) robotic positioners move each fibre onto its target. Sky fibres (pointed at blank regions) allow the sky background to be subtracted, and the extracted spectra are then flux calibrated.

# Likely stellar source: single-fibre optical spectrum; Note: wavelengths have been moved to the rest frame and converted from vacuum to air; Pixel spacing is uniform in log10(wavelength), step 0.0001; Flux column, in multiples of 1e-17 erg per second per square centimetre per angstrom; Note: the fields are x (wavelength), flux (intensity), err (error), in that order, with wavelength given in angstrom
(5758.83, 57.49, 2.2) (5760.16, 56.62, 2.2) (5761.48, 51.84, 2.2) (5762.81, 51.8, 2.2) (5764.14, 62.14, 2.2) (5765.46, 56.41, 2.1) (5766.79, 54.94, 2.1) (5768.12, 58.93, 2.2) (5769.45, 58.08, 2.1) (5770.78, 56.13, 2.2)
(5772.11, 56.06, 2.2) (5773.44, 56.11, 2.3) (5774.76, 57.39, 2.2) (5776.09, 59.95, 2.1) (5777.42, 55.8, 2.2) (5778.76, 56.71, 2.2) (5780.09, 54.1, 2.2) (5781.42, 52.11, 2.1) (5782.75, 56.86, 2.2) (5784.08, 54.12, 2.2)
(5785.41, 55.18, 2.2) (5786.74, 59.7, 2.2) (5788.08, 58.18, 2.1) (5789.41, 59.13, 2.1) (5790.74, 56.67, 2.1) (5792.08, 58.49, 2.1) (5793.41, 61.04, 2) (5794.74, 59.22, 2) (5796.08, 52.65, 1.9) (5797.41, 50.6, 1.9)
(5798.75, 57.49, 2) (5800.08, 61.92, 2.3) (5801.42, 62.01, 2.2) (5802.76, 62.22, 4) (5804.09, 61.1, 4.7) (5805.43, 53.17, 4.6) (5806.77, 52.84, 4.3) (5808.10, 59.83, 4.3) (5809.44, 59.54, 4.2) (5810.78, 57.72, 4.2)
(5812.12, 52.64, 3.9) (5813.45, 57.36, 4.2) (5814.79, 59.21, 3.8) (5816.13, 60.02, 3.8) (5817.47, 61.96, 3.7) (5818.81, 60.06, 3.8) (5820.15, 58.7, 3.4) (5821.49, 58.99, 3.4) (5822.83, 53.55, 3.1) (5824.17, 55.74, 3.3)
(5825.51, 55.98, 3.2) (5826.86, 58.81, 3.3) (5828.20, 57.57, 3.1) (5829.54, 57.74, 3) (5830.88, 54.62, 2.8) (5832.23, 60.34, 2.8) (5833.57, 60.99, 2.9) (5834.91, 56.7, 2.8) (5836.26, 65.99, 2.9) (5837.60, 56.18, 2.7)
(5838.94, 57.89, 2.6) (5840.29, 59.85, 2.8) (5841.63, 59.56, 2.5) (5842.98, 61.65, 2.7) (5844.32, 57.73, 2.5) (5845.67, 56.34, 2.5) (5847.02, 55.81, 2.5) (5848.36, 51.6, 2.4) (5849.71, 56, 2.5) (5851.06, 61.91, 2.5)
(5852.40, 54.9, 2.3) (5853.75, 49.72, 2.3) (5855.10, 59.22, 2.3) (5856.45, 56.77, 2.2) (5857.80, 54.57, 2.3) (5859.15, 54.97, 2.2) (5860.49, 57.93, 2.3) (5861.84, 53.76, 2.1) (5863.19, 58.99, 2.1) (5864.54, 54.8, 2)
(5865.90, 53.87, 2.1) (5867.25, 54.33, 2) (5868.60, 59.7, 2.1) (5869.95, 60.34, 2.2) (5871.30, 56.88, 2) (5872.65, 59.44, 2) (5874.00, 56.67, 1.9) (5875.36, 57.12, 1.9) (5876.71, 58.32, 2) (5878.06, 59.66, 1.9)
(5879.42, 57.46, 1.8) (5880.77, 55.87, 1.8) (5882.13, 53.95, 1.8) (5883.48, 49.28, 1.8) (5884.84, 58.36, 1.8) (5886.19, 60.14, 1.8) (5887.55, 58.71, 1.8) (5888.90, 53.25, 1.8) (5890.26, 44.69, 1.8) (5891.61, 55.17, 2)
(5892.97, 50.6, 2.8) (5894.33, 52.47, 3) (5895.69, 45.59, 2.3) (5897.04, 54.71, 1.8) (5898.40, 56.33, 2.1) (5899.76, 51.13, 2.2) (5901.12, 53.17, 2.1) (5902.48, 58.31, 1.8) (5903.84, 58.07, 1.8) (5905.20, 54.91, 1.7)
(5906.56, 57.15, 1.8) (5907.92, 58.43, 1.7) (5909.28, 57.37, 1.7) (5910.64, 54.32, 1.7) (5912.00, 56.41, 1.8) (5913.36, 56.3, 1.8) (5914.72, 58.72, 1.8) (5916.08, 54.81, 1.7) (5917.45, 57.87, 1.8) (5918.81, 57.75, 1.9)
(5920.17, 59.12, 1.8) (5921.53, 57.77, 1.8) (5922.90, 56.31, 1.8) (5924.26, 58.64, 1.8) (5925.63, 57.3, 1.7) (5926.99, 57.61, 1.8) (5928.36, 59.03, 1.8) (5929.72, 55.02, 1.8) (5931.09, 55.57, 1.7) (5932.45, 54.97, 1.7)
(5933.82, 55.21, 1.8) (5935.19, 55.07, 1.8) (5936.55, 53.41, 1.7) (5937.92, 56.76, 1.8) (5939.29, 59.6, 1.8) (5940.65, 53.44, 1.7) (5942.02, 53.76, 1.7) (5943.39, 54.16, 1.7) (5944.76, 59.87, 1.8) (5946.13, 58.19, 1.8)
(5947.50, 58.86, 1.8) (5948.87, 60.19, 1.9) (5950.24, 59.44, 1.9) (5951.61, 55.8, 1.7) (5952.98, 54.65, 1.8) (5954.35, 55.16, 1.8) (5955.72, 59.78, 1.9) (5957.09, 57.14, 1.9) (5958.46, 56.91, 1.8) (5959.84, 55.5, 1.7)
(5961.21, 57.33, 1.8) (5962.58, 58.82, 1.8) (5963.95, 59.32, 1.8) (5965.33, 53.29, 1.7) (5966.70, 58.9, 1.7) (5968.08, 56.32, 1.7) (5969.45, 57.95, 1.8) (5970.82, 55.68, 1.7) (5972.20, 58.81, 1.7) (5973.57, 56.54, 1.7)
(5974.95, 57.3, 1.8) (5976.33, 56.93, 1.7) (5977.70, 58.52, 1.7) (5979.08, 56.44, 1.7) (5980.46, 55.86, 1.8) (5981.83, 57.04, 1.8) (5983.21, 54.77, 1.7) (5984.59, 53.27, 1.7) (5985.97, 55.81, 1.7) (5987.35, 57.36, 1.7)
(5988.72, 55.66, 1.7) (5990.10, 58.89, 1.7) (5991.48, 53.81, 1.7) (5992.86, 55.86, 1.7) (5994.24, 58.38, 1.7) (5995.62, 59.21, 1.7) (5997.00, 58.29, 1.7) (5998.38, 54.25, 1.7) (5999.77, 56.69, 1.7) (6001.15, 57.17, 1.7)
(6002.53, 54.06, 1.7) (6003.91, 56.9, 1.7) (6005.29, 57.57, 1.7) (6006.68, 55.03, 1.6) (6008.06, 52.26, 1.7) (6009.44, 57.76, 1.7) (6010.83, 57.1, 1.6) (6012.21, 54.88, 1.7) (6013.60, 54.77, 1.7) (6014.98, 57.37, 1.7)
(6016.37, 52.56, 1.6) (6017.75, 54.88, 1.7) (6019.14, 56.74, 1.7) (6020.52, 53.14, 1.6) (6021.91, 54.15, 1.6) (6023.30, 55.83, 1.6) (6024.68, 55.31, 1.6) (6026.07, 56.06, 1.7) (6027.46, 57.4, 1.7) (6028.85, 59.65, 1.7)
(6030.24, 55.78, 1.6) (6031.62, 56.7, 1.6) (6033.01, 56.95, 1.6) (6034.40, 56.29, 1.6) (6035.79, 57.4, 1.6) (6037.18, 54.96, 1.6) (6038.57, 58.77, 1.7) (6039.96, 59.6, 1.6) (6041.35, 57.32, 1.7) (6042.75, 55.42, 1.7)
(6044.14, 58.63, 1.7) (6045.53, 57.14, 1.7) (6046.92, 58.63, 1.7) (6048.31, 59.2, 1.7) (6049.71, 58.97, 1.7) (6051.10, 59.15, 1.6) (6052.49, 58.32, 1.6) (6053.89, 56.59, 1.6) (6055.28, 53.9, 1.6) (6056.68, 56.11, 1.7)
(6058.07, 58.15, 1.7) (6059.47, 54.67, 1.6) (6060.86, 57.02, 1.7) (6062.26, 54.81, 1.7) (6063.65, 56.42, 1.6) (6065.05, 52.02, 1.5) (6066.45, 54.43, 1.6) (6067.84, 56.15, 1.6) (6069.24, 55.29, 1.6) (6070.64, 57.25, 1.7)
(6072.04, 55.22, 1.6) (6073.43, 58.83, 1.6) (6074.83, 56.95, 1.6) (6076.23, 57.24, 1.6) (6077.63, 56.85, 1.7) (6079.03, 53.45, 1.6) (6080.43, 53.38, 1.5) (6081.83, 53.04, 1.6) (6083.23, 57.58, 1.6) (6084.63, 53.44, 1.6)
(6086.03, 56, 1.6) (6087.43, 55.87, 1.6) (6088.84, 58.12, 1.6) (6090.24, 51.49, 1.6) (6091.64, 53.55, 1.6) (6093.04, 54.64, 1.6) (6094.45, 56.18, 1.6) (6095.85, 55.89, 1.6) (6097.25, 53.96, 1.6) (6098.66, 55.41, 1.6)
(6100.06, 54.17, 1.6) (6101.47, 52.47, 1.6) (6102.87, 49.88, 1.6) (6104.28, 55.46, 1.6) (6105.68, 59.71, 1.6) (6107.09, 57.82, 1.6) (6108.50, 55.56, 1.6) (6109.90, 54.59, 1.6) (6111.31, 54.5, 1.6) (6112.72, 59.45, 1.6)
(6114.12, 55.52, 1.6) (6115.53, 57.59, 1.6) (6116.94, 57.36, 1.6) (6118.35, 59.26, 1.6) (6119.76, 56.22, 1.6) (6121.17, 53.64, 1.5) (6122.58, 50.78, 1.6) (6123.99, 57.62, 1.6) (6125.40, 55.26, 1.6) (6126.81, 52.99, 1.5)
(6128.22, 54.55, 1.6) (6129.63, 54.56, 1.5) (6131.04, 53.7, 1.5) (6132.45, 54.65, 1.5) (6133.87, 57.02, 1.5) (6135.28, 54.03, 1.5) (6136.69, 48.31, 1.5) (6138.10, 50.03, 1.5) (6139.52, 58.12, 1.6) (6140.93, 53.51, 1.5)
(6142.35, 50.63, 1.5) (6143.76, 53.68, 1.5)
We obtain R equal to 0.01 mag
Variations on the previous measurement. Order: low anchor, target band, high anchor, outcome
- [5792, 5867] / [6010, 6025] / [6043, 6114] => 0.02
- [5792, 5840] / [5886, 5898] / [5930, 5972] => 0.09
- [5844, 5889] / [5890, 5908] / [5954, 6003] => 0.06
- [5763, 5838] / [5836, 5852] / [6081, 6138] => -0.02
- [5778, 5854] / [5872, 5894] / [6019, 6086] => 0.03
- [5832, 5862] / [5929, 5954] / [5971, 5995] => 0.01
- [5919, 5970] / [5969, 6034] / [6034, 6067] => 0.01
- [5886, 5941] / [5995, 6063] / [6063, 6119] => -0.02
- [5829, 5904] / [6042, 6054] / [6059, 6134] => -0.05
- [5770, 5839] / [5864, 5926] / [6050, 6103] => 0.02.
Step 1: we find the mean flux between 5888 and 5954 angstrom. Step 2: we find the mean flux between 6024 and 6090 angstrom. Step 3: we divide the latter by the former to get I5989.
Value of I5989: 1.0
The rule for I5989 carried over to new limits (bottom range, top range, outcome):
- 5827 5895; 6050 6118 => 0.98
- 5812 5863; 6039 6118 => 0.97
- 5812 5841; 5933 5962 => 0.97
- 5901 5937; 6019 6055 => 1.01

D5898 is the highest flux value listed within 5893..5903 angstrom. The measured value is 58.31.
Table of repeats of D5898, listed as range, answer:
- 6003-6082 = 59.65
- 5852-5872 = 60.34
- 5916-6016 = 60.19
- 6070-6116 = 59.71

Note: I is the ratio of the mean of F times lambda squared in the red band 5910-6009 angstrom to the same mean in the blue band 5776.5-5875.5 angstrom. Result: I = 1.03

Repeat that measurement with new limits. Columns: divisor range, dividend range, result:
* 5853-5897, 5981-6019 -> 1.05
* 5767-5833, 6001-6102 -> 1.06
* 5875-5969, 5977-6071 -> 1.04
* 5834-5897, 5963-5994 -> 1.05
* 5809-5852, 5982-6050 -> 1.03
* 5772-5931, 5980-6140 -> 1.05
